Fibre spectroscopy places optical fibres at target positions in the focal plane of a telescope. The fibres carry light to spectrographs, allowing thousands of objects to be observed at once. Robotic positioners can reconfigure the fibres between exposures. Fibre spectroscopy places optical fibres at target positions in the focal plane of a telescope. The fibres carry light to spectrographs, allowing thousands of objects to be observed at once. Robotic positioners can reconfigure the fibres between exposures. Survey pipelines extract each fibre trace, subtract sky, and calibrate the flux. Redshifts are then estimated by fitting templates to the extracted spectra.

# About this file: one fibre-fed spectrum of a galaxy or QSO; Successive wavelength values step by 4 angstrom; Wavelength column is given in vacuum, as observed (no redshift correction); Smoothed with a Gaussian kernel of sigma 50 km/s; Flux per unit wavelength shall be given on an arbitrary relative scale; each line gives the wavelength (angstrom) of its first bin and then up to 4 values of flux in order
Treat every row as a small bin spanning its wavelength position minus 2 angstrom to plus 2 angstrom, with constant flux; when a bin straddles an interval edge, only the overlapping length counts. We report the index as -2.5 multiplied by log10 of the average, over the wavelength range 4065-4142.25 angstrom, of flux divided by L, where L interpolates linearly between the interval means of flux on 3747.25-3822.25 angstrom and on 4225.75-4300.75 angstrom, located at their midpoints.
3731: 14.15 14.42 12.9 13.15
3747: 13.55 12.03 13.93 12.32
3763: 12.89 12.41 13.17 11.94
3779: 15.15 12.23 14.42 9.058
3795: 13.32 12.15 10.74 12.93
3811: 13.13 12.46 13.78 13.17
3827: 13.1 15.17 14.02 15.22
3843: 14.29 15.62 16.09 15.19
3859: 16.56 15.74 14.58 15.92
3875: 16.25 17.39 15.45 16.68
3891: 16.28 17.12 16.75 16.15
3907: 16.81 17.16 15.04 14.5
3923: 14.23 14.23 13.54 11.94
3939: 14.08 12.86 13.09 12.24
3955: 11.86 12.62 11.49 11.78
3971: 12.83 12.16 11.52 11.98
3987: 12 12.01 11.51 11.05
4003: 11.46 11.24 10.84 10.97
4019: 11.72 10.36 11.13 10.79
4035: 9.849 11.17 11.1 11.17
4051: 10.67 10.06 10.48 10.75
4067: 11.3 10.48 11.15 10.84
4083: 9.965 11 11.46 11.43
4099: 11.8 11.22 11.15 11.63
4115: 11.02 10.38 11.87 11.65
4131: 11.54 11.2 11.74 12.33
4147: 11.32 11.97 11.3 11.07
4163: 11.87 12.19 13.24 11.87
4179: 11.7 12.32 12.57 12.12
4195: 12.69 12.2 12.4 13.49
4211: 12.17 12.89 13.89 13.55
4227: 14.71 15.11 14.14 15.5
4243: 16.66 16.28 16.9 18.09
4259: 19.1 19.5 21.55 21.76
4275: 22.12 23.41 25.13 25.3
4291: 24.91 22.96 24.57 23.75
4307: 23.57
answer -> 0.48 mag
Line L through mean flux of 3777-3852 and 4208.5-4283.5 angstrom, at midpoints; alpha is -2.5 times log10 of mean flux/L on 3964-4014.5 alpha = 0.27 mag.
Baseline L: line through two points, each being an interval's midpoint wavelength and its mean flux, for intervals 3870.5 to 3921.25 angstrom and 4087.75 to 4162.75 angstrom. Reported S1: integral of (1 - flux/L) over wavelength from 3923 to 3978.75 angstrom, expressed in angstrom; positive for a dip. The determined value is 9.0 angstrom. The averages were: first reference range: 16.3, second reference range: 11.5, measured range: 12.7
